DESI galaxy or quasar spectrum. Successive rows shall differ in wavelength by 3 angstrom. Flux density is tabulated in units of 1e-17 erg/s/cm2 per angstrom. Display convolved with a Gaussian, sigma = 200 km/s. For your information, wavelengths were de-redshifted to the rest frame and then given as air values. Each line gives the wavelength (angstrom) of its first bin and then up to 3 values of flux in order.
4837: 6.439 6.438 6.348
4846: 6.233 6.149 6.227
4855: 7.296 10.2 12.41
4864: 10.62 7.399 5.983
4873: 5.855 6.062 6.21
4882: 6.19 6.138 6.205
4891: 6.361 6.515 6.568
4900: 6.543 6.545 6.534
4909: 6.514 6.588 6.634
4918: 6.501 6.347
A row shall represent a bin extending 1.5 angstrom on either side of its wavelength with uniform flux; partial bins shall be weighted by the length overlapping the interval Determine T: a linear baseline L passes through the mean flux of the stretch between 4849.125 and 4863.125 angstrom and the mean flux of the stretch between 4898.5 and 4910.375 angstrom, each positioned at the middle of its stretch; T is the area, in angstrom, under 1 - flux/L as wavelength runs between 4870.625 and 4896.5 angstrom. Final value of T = 4.5 angstrom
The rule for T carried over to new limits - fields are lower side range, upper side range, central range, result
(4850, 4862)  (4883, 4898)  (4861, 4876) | 0.28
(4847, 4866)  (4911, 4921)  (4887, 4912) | 2.25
